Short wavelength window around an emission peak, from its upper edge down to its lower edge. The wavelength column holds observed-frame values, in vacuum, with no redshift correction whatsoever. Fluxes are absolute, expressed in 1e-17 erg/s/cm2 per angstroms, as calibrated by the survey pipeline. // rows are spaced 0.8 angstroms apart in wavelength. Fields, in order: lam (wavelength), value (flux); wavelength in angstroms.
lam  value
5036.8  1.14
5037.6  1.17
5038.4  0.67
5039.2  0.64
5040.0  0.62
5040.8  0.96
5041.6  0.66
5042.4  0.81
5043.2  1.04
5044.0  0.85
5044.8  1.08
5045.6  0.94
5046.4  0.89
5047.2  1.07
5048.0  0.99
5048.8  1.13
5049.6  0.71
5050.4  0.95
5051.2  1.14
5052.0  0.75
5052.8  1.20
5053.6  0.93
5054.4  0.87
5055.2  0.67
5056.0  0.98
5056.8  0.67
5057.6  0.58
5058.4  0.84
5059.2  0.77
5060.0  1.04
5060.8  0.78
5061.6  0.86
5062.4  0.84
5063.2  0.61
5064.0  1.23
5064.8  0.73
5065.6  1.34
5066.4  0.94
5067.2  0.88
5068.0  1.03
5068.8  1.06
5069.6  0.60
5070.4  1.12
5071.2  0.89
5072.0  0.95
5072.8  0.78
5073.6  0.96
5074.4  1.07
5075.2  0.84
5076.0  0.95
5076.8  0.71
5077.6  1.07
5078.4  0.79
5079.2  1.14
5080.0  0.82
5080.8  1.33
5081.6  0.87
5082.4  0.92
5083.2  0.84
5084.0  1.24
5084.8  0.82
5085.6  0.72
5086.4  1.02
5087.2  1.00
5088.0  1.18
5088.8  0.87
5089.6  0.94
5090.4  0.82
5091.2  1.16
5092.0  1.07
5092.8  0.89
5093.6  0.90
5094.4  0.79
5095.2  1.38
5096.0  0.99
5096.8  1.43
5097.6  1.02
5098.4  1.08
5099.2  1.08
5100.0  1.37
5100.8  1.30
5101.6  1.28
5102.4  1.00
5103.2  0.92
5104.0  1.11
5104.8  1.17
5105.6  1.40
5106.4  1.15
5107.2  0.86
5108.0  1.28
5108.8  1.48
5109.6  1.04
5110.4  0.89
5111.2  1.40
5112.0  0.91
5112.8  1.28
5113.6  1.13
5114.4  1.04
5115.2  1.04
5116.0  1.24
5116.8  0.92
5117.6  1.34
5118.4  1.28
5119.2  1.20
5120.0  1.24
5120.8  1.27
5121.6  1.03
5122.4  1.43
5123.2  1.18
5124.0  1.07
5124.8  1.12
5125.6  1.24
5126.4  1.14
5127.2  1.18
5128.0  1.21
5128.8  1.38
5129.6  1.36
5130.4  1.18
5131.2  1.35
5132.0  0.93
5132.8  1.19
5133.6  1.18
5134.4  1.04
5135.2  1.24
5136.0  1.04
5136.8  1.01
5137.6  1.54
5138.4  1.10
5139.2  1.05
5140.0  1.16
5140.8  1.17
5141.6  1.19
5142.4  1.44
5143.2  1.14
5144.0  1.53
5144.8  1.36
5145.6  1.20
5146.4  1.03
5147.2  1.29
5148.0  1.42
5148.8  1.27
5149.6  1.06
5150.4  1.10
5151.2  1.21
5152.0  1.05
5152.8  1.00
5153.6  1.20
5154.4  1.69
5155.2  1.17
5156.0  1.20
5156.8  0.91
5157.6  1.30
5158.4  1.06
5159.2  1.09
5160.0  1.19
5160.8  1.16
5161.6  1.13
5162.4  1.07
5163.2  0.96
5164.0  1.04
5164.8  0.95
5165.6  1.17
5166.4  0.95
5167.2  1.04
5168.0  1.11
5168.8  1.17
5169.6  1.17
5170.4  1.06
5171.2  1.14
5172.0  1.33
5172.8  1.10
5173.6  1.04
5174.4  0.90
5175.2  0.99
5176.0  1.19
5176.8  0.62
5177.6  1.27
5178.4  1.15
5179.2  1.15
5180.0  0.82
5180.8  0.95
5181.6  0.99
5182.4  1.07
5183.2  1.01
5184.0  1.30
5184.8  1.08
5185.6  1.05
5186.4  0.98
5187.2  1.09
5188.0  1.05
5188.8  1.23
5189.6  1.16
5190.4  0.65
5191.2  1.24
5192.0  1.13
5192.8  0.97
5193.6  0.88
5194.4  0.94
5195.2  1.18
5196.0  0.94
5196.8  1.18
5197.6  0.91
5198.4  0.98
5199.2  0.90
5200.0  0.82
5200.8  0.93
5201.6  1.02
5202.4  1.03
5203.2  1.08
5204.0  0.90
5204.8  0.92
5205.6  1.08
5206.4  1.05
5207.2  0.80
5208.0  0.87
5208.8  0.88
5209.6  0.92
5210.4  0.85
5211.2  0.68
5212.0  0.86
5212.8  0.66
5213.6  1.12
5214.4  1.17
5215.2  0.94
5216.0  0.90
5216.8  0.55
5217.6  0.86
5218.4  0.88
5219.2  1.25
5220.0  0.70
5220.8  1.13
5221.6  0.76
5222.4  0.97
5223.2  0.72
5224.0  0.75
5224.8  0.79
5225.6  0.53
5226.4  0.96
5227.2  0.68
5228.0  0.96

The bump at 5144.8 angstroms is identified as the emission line C III] 1909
